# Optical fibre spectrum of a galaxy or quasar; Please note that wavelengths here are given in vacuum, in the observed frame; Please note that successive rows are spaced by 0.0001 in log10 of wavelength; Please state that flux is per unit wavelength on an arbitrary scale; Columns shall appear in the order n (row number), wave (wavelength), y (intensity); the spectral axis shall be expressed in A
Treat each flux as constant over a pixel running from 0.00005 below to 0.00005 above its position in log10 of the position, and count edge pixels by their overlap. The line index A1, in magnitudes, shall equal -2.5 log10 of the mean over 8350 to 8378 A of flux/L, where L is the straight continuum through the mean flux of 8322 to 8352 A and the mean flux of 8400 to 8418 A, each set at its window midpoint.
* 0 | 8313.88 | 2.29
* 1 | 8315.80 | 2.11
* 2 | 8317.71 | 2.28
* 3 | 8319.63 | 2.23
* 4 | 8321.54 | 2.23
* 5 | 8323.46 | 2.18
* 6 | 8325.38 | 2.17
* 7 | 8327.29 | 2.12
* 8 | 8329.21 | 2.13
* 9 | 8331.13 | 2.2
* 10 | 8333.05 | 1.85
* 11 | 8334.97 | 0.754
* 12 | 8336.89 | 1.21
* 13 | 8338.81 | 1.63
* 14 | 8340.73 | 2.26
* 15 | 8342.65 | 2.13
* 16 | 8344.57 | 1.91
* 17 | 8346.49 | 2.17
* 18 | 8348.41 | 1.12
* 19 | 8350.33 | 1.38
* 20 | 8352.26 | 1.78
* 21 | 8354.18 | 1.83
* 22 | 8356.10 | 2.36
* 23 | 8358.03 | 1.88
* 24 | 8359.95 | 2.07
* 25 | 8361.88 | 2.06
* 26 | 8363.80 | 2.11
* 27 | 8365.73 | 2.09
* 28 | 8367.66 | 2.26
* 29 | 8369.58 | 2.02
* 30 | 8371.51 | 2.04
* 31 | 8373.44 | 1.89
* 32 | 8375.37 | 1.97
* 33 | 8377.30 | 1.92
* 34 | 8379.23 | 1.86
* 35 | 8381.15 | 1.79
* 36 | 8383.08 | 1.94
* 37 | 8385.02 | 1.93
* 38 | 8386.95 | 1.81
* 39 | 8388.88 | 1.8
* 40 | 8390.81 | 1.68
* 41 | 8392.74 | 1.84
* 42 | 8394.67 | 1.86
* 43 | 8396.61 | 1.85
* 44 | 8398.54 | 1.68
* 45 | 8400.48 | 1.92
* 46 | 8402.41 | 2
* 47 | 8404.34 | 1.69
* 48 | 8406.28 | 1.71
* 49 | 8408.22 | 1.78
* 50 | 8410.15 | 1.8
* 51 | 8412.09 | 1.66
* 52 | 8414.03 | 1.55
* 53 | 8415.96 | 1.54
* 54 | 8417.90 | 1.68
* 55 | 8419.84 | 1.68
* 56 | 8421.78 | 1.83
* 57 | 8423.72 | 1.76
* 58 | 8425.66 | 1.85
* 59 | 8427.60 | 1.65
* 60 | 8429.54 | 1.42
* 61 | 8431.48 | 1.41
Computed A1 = -0.12 mag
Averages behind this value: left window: 1.82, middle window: 1.99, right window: 1.73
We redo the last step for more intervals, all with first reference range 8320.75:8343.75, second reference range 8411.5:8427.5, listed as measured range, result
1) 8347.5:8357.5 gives 0.09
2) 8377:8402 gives -0.04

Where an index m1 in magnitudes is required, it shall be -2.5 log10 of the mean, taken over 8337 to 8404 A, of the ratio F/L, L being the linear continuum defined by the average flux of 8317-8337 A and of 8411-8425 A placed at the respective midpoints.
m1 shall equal -0.04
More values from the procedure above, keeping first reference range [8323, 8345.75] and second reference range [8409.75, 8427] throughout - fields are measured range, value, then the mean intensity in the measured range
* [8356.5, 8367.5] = -0.14 mag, 2.07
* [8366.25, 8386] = -0.10 mag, 1.96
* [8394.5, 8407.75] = -0.05 mag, 1.81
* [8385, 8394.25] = -0.03 mag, 1.8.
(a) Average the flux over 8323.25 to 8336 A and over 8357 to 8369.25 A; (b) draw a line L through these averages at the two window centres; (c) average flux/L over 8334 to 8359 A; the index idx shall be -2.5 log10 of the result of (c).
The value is 0.16 mag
